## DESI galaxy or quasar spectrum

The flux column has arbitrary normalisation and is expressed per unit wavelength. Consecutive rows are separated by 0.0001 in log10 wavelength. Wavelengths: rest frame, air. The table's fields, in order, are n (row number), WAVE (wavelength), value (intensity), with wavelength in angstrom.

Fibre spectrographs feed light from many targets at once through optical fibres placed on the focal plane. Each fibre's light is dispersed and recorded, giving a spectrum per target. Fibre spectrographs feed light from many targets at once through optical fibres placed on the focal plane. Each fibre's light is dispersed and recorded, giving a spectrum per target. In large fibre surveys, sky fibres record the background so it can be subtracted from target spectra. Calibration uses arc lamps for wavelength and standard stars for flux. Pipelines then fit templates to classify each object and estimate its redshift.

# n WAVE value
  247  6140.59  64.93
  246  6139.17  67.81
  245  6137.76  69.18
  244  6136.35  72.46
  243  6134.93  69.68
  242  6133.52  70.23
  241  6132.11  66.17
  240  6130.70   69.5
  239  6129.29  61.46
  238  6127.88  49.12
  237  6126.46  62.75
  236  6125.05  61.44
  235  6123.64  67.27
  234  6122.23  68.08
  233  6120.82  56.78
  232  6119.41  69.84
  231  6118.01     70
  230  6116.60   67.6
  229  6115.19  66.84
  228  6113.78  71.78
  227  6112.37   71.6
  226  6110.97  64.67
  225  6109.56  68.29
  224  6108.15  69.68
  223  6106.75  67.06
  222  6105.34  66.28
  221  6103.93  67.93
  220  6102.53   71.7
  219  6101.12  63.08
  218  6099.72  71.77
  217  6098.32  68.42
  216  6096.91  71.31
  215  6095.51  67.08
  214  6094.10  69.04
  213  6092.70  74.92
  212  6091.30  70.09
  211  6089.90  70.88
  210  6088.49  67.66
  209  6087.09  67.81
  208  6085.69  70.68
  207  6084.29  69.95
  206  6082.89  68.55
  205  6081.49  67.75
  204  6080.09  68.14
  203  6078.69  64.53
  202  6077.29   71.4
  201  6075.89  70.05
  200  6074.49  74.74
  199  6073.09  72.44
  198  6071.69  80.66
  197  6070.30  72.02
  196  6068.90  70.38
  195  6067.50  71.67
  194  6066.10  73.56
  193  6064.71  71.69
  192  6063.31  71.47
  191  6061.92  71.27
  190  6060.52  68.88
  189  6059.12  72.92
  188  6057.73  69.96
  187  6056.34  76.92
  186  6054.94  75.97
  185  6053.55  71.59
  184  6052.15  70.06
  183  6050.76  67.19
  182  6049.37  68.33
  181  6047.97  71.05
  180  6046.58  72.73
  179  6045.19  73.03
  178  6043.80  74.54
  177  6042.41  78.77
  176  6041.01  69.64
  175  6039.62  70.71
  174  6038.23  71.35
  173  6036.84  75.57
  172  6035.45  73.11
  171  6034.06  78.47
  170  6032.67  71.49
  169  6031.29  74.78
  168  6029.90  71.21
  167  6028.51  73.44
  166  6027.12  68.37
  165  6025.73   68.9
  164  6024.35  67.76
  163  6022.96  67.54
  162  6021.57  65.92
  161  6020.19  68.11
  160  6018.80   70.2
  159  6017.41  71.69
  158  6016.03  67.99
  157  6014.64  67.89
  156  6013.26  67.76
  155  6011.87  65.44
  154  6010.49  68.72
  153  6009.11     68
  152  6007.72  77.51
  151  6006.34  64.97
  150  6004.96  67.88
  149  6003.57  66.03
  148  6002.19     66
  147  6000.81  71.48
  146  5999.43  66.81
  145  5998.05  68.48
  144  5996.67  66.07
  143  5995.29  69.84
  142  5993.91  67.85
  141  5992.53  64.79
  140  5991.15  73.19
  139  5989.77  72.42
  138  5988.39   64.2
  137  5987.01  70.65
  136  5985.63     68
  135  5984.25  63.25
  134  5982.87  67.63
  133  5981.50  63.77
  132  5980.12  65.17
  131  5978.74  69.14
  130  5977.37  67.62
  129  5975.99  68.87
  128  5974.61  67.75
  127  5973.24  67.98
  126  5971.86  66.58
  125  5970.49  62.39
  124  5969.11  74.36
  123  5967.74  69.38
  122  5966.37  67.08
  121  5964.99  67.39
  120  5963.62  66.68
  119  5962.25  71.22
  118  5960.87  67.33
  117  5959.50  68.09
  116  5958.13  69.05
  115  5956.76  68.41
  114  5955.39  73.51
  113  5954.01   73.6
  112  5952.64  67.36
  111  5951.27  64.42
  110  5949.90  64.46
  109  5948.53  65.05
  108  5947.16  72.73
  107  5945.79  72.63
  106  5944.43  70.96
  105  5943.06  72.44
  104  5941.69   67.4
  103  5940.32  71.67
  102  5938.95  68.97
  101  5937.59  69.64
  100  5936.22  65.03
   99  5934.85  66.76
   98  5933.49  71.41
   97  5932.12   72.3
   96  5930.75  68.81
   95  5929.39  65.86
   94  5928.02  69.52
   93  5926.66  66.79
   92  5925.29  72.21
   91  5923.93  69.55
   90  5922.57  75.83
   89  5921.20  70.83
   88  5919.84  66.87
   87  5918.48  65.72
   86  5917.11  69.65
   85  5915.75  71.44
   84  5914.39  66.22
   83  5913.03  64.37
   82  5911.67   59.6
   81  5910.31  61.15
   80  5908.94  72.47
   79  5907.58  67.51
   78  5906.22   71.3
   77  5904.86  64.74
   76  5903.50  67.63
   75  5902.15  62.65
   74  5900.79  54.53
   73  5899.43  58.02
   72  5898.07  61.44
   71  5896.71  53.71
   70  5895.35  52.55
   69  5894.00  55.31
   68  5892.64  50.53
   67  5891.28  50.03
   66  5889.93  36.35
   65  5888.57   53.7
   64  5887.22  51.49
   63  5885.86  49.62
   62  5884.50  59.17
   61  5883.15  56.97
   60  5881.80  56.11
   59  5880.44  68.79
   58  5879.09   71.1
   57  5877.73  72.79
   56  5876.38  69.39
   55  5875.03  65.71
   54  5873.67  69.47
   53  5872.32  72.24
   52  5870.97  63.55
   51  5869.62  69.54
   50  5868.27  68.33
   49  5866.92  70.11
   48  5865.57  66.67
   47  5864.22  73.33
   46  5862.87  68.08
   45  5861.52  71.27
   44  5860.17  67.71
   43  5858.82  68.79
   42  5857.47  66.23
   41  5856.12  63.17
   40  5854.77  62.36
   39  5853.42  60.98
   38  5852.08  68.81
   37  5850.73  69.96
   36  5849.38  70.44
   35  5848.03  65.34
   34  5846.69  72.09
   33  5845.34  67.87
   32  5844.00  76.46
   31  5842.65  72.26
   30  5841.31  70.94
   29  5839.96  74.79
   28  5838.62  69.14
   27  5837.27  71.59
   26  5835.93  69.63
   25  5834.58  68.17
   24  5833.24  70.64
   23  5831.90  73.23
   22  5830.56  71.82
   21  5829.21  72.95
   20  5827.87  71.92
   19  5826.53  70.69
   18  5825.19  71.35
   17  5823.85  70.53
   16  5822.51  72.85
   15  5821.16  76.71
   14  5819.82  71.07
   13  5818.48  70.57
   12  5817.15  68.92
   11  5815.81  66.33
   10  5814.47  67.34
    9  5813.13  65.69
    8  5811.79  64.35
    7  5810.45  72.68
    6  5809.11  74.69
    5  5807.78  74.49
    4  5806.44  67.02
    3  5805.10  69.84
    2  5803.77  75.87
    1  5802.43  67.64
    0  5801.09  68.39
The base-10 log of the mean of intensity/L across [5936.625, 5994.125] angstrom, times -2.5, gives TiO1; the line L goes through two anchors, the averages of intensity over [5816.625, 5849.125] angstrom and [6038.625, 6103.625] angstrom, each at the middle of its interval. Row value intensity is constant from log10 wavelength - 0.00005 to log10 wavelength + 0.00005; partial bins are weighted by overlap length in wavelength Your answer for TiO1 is 0.04 mag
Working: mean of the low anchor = 71.3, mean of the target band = 68.4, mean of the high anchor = 71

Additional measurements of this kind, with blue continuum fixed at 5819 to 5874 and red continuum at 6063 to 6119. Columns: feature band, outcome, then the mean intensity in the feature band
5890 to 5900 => 0.29 mag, 53.4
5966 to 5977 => 0.03 mag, 68.1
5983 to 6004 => 0.03 mag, 68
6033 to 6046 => -0.06 mag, 73.8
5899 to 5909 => 0.08 mag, 64.6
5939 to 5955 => 0.01 mag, 69.4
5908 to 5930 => 0.03 mag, 68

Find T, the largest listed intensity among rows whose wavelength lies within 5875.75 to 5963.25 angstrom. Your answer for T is 75.83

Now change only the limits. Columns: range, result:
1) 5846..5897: 73.33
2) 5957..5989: 74.36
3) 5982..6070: 78.77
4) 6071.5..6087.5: 80.66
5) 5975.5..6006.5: 73.19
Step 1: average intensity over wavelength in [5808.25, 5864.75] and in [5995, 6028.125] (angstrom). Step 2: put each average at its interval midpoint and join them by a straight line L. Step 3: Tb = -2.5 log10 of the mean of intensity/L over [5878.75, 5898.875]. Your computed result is 0.26 mag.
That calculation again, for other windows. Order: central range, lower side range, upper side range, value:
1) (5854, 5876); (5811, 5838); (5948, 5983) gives 0.03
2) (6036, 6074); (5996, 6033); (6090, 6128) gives -0.06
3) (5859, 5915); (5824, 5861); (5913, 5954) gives 0.11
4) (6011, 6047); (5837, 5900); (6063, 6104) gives -0.03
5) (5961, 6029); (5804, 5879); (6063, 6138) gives 0.02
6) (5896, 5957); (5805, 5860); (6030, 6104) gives 0.05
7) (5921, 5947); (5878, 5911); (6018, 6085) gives -0.13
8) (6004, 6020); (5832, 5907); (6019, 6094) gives 0.01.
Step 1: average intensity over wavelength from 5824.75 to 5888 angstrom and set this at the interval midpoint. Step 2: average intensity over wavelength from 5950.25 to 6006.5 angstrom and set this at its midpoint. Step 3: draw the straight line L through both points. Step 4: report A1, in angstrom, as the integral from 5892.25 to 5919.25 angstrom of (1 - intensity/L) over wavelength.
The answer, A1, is 2.1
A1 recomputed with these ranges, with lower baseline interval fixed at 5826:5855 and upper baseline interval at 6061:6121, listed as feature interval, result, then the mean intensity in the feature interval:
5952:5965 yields 0.1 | 69.4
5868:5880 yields 0.2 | 69.2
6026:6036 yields -0.4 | 72.8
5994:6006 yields 0.4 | 67.8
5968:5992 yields 0.7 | 67.8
